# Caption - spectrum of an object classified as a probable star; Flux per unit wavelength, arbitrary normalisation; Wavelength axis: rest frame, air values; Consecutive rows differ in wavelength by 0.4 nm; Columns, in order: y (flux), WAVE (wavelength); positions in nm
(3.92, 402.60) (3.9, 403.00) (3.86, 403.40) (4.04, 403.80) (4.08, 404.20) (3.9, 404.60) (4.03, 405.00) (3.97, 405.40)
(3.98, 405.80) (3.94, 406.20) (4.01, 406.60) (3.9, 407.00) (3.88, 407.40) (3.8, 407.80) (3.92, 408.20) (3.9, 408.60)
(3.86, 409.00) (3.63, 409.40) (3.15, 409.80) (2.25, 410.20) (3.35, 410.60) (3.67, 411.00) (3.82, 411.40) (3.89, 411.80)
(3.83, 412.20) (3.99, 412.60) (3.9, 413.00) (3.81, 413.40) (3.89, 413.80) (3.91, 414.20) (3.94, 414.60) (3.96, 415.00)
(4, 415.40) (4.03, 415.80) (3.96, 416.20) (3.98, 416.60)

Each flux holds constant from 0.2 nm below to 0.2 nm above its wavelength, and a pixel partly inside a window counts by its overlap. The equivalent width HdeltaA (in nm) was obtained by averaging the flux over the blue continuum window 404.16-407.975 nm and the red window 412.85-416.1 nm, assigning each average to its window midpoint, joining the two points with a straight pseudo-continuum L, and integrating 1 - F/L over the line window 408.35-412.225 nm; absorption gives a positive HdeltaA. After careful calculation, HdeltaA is 0.40 nm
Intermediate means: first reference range 3.94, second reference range 3.93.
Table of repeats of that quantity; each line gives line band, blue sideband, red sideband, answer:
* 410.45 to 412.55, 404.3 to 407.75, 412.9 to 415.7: 0.10 nm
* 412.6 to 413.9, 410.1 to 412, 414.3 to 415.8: -0.05 nm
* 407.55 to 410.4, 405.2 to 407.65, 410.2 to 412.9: 0.22 nm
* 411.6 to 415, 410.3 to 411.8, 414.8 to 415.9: -0.10 nm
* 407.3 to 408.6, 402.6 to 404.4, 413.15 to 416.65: 0.03 nm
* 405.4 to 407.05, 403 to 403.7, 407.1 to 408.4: -0.04 nm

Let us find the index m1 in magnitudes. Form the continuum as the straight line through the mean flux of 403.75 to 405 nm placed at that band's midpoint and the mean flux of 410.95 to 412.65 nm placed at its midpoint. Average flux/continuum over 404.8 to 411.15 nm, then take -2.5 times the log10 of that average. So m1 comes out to 0.06 mag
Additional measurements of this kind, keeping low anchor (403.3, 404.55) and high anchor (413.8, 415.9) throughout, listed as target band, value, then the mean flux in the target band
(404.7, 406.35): 0.00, 3.98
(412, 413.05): 0.02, 3.91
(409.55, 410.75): 0.33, 2.93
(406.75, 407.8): 0.03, 3.88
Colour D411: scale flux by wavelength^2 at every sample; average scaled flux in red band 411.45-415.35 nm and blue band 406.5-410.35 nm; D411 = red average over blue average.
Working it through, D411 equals 1.10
